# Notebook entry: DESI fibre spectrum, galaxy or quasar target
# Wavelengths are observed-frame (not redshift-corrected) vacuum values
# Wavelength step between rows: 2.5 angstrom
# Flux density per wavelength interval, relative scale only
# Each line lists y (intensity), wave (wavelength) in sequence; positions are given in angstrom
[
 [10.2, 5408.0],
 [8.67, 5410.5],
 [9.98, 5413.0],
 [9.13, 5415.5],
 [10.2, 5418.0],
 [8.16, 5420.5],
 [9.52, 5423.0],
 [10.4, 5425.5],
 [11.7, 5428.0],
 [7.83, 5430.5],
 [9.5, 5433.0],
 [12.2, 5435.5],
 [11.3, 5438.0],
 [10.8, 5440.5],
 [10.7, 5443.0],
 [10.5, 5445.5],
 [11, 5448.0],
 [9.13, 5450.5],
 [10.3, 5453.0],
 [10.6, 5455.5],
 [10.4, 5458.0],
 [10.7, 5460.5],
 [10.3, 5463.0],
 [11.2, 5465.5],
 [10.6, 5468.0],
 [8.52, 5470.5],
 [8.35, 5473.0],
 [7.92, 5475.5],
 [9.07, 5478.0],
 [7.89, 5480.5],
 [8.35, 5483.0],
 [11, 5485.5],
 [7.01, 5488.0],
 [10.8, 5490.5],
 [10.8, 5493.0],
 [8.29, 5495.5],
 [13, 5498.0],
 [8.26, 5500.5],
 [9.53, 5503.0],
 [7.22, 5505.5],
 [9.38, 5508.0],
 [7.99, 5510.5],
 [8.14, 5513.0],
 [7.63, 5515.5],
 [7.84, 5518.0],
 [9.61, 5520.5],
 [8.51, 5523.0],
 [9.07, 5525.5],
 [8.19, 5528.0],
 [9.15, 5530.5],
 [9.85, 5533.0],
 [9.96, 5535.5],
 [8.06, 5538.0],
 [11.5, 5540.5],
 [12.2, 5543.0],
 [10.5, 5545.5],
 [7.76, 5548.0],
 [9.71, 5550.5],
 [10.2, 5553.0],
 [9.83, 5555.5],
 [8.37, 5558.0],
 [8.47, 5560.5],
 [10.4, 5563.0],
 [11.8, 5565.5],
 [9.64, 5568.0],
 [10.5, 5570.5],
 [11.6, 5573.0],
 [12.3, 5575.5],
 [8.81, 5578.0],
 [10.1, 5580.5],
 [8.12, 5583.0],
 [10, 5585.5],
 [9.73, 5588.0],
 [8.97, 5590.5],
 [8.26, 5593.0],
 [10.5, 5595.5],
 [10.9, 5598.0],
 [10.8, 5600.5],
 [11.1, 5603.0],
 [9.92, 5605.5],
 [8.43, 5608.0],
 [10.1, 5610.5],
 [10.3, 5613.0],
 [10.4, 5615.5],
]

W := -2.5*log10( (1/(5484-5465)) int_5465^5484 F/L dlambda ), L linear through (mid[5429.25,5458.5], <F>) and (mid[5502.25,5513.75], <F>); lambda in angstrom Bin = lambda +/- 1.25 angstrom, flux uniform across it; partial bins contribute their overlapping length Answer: 0.06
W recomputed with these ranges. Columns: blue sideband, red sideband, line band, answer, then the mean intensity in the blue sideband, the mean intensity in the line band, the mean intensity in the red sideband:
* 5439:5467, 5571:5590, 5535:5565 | 0.042 mag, 10.5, 9.79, 10.1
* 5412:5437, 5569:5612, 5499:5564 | 0.094 mag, 9.88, 9.14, 10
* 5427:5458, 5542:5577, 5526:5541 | 0.103 mag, 10.5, 9.33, 10.2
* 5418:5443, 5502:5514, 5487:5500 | -0.138 mag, 10.2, 9.94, 8.44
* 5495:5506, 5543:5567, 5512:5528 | 0.137 mag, 9.47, 8.45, 9.8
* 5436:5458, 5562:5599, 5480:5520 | 0.159 mag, 10.6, 8.98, 10.1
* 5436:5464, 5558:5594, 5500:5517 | 0.228 mag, 10.6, 8.3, 9.87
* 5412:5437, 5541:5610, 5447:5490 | 0.038 mag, 9.88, 9.56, 9.98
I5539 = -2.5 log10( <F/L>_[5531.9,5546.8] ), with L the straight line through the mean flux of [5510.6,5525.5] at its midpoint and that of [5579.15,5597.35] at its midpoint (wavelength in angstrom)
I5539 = -0.187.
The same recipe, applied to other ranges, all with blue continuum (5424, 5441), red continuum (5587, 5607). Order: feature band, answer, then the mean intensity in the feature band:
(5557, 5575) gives -0.01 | 10.2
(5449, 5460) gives 0.03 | 10.2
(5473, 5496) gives 0.15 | 9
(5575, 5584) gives 0.04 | 9.67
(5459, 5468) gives -0.03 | 10.7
